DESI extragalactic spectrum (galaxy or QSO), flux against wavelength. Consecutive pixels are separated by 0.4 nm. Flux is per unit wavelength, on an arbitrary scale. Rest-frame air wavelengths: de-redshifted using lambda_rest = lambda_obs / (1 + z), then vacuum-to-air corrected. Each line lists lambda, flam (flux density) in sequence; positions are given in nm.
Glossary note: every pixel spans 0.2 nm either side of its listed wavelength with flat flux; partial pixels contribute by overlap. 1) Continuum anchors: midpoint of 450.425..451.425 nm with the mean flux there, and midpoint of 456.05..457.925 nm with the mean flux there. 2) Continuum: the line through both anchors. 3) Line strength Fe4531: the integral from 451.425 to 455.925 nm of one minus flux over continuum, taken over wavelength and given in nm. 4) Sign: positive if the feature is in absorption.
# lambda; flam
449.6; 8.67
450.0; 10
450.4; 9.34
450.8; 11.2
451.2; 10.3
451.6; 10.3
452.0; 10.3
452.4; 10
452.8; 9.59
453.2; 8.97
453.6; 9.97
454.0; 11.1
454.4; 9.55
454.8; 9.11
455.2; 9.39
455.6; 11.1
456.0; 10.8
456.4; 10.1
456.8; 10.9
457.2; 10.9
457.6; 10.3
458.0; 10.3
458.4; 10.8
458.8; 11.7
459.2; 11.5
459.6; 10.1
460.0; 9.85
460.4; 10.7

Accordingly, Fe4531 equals 0.24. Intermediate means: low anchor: 10.5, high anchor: 10.6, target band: 9.97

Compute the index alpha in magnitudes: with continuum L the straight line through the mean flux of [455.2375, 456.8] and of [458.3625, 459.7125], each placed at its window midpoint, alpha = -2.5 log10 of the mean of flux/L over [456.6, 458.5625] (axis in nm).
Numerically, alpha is 0.021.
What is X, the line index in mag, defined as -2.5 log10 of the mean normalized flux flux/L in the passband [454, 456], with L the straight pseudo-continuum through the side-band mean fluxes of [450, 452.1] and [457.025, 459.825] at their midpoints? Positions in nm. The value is 0.055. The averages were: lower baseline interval 10.3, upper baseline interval 10.8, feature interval 10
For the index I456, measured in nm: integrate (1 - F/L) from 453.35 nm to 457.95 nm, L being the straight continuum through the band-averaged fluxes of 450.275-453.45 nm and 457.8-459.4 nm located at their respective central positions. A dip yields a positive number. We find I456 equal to 0.14 nm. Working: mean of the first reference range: 10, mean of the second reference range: 11.1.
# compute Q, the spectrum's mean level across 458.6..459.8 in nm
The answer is 11.1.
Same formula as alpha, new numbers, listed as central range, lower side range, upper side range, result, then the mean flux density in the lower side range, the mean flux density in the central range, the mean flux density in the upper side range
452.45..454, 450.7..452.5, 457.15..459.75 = 0.08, 10.4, 9.76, 10.8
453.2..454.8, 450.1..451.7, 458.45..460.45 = 0.06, 10.3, 9.91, 10.8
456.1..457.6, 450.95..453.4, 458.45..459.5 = 0.03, 9.94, 10.6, 11.3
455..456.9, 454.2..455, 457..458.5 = -0.06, 9.33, 10.4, 10.6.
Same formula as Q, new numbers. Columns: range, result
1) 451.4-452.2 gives 10.3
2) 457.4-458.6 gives 10.5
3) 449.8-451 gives 10.2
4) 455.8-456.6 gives 10.4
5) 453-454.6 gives 9.9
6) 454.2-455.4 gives 9.35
